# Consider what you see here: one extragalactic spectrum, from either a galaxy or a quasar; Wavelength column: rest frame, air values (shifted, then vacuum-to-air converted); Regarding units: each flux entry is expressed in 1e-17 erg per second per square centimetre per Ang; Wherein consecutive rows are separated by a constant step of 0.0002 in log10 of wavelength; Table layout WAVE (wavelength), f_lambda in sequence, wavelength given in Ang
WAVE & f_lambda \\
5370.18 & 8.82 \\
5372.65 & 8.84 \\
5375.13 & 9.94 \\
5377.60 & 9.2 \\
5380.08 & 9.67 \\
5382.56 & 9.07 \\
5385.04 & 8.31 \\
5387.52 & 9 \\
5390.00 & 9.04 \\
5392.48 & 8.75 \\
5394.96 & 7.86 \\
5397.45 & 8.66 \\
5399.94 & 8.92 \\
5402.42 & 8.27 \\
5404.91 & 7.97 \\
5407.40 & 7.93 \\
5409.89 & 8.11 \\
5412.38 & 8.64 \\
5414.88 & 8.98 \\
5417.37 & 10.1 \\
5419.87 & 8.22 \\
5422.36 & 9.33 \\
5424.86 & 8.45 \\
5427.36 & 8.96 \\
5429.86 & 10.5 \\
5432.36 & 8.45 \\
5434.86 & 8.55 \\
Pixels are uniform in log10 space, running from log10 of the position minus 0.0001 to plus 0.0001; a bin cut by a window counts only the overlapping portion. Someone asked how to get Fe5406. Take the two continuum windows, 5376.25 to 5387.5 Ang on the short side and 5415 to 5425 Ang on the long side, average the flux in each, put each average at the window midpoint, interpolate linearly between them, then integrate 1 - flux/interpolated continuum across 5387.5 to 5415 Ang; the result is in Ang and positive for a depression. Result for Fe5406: 1.84 Ang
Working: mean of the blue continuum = 9.07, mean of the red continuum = 9.09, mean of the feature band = 8.47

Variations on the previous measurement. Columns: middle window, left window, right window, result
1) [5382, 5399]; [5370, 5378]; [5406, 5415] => 0.35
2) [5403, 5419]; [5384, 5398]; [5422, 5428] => 0.27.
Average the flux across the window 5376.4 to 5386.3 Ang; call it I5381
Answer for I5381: 9.06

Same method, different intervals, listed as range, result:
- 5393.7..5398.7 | 8.25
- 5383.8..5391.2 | 8.78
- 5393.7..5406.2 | 8.34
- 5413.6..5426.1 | 9.01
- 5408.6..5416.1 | 8.57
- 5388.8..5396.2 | 8.56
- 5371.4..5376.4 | 9.39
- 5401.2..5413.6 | 8.18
